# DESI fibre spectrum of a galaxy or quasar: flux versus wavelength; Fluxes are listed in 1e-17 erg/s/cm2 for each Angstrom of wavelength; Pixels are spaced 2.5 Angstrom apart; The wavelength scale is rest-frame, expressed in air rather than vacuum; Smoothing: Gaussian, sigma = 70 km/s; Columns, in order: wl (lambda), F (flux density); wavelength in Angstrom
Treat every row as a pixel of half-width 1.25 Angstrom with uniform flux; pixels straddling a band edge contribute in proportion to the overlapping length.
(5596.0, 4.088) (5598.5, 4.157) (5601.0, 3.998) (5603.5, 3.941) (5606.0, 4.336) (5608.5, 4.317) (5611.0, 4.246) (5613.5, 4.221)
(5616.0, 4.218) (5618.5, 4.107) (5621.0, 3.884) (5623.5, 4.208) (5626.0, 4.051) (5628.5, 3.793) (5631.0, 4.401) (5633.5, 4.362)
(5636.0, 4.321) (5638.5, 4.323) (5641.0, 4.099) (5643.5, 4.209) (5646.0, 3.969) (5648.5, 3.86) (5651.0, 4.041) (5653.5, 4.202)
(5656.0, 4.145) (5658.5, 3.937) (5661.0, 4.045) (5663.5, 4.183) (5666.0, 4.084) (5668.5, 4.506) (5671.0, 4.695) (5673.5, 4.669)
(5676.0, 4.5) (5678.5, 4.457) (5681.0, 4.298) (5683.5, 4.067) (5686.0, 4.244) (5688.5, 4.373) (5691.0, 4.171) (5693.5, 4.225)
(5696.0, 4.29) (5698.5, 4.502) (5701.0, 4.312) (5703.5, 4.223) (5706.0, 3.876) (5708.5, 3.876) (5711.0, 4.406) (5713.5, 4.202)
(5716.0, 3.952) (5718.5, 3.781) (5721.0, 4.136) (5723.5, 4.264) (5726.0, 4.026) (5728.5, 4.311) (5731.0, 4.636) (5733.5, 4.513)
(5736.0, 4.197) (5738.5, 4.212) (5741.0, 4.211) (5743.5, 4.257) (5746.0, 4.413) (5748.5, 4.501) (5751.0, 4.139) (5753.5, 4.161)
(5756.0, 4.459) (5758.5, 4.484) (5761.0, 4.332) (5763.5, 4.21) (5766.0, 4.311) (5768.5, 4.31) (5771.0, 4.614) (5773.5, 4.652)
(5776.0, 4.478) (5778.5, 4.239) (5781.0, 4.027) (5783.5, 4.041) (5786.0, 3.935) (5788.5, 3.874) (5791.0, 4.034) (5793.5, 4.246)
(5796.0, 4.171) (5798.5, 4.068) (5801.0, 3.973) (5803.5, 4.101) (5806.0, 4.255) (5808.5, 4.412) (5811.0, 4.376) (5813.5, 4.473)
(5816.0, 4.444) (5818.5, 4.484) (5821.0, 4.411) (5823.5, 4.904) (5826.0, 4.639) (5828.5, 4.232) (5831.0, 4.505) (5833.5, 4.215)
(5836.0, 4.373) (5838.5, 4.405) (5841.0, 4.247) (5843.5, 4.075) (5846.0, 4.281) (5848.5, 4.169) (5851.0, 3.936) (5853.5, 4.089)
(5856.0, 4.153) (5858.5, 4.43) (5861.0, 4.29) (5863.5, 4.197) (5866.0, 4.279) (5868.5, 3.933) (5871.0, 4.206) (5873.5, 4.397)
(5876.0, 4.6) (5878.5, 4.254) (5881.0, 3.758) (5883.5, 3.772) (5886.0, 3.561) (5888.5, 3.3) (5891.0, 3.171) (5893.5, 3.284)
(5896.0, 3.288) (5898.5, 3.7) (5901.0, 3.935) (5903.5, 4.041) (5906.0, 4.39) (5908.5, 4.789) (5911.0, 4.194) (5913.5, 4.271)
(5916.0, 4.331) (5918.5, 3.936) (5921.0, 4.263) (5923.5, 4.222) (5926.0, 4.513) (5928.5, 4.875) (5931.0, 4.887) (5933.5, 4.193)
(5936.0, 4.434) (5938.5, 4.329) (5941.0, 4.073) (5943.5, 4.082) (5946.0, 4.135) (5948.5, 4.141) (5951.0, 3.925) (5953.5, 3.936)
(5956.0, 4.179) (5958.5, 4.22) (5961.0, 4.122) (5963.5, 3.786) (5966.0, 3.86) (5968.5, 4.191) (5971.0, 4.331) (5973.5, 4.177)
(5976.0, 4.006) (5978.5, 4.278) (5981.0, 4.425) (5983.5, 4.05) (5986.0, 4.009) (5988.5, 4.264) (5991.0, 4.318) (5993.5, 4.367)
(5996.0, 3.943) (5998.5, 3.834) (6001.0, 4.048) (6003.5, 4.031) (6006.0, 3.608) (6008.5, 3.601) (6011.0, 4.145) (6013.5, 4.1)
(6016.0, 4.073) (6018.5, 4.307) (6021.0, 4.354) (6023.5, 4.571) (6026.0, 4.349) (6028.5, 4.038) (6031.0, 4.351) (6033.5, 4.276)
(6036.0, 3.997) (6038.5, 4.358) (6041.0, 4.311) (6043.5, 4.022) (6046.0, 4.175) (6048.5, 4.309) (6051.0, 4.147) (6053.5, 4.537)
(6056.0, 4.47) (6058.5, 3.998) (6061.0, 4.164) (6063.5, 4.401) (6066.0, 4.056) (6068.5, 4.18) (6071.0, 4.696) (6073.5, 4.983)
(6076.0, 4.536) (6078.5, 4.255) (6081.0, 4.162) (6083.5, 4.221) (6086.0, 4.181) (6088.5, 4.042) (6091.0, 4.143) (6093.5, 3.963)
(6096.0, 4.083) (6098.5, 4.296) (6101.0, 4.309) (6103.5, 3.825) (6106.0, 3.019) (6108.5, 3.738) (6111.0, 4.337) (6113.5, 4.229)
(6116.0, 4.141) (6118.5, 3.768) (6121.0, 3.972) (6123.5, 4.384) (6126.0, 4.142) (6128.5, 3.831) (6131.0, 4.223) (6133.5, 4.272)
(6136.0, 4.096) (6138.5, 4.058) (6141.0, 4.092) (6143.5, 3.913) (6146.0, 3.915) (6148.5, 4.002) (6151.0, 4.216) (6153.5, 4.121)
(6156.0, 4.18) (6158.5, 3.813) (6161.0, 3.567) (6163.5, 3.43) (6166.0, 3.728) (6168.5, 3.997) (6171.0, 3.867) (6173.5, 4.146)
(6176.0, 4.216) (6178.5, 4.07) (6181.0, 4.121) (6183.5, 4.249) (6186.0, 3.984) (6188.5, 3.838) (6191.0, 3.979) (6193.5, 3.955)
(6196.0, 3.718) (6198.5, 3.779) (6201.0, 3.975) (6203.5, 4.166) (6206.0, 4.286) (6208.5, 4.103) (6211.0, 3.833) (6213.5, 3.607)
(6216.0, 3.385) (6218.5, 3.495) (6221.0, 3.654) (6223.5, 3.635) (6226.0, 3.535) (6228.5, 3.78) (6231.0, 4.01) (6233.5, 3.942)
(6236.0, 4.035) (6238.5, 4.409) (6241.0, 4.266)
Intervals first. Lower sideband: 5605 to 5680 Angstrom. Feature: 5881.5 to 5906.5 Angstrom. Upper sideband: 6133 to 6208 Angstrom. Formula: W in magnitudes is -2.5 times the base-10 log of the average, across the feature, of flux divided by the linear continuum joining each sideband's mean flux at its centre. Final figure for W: 0.135 mag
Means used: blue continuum 4.21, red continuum 3.99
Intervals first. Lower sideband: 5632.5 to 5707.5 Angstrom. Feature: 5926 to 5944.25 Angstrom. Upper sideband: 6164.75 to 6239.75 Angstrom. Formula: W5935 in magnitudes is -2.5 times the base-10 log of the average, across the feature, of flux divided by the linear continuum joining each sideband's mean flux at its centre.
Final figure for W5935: -0.09 mag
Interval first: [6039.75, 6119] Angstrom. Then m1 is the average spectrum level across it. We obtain 4.18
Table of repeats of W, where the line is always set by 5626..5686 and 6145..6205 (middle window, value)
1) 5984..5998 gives -0.03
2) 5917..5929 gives -0.06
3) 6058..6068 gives -0.04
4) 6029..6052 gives -0.05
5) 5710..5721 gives 0.03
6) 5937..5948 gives -0.02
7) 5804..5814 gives -0.05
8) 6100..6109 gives 0.08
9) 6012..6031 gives -0.06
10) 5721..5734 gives -0.03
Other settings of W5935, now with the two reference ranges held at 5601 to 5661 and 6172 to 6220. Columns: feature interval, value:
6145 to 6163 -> 0.00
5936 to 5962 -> -0.03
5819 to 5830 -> -0.12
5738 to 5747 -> -0.05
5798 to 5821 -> -0.06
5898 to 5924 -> -0.04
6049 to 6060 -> -0.08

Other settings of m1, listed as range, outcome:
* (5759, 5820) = 4.26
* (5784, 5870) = 4.25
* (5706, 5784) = 4.27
